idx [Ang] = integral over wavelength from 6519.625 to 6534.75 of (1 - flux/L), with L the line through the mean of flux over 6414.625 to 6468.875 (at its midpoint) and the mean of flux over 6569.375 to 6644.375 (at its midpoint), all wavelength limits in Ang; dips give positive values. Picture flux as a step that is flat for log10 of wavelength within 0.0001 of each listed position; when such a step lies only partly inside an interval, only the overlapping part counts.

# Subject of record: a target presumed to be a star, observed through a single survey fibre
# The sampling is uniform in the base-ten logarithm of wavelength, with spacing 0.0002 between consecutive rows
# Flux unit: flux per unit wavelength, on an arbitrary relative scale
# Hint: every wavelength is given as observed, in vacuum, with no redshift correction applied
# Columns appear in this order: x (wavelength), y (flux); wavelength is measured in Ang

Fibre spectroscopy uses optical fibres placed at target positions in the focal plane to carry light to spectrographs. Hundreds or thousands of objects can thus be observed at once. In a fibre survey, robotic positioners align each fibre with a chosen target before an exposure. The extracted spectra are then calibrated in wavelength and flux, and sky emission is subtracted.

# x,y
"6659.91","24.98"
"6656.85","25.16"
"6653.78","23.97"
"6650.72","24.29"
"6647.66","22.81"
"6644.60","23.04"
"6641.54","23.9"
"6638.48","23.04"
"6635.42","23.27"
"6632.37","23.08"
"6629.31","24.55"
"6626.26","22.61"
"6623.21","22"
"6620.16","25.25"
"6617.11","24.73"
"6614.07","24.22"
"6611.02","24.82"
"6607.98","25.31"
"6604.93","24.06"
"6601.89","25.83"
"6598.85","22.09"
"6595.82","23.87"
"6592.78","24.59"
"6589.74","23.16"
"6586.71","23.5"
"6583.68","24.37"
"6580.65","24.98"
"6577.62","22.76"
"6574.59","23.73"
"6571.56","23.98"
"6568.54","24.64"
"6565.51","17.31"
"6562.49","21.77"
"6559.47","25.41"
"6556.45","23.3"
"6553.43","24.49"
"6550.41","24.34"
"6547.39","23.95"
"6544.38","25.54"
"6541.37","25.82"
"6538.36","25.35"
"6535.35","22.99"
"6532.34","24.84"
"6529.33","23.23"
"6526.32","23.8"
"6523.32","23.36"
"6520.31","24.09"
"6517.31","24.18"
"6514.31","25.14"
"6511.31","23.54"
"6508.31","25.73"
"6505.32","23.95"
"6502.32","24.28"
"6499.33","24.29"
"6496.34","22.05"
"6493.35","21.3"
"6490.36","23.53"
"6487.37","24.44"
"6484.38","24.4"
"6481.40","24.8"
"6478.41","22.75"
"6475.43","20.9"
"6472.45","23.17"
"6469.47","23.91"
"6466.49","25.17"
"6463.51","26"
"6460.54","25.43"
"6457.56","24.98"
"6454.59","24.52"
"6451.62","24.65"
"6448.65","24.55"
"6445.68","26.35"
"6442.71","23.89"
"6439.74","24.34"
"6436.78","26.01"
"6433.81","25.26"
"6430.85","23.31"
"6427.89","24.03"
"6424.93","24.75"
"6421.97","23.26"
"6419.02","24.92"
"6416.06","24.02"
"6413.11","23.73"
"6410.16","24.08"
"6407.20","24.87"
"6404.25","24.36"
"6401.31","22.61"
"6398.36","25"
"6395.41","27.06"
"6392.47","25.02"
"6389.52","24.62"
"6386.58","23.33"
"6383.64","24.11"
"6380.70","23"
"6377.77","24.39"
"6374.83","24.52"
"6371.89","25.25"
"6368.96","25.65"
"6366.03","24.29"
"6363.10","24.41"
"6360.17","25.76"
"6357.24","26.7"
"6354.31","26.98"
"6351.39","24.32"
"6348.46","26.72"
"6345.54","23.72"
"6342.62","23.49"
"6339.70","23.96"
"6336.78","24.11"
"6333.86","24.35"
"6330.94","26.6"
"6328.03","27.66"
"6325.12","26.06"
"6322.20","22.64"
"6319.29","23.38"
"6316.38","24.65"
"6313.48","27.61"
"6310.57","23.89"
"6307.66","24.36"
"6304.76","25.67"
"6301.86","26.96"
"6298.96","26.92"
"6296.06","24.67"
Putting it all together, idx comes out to 0.3 Ang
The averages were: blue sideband 24.7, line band 23.8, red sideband 23.9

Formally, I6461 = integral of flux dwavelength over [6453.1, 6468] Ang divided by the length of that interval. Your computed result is 25.2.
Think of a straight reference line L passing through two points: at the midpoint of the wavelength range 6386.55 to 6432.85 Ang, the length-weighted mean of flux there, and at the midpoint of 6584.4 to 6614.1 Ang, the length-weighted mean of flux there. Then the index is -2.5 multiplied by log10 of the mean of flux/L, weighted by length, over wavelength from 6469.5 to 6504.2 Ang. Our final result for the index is 0.04 mag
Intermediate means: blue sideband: 24.4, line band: 23.3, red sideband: 24.1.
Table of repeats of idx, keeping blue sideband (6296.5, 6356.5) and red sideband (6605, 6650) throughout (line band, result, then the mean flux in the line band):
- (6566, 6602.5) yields 0.4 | 23.7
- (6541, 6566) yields 0.4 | 23.7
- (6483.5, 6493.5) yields 0.3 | 23.6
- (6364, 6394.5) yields 0.6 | 24.5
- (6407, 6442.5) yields 0.6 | 24.3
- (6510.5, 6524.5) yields 0.1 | 24.1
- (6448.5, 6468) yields -0.4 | 25.1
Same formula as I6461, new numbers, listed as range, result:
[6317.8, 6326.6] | 24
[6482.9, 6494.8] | 23.4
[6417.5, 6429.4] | 24.2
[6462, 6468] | 25.6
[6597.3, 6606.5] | 24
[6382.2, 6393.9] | 24.3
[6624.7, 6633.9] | 23.4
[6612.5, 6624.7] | 24.1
